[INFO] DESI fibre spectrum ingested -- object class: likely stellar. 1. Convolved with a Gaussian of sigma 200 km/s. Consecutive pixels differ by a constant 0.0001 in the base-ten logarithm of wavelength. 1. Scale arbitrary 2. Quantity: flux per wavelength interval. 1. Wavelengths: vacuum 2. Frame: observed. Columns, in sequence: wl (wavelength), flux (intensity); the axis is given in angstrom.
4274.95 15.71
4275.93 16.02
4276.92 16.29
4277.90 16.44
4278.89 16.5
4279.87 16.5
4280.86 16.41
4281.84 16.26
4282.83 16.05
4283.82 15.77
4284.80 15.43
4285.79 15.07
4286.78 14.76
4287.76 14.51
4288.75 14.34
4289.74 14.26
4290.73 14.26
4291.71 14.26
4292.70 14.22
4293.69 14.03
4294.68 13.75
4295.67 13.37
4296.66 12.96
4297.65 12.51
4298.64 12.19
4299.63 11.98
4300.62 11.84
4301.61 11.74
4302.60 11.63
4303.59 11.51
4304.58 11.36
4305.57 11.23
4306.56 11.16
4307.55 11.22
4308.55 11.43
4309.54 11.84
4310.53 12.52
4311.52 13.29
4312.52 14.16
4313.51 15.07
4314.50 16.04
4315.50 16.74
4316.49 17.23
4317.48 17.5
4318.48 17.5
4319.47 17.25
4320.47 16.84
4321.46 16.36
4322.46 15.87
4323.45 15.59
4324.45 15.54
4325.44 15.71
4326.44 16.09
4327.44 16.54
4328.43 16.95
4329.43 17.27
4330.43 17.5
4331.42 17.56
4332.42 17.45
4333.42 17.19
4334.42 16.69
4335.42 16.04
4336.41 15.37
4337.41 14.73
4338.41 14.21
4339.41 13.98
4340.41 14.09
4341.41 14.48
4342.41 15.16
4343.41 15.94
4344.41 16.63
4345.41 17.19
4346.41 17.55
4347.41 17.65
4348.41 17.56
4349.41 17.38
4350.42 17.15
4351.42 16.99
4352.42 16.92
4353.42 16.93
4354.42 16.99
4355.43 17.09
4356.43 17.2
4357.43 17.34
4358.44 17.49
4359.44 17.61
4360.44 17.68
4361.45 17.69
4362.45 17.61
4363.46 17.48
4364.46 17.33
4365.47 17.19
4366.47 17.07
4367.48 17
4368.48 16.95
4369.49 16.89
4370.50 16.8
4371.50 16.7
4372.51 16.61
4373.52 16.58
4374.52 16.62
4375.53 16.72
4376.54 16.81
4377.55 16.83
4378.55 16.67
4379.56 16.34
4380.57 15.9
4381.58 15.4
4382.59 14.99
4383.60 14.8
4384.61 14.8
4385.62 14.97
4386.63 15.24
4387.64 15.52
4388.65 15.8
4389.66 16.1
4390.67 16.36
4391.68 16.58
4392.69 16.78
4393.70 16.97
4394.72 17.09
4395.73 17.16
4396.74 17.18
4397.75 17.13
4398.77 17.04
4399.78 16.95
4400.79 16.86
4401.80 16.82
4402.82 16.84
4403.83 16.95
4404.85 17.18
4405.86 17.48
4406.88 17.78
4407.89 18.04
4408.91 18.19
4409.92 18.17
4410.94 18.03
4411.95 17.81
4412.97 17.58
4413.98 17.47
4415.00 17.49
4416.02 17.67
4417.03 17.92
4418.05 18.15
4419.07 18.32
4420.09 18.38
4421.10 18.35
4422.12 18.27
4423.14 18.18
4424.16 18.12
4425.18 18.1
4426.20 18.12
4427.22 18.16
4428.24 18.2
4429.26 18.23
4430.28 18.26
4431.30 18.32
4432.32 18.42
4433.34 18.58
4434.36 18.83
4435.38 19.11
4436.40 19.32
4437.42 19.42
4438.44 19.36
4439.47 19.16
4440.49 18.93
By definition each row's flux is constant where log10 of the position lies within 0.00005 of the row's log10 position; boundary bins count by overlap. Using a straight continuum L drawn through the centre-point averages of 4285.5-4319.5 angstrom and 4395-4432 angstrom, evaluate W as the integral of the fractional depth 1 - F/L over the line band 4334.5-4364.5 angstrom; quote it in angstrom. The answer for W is -2.33 angstrom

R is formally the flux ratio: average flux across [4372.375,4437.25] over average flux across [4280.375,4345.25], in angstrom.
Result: 1.17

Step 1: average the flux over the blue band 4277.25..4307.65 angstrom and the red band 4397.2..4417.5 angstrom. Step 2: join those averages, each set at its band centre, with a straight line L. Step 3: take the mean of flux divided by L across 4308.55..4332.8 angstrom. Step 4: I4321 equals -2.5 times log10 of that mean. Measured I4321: -0.08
